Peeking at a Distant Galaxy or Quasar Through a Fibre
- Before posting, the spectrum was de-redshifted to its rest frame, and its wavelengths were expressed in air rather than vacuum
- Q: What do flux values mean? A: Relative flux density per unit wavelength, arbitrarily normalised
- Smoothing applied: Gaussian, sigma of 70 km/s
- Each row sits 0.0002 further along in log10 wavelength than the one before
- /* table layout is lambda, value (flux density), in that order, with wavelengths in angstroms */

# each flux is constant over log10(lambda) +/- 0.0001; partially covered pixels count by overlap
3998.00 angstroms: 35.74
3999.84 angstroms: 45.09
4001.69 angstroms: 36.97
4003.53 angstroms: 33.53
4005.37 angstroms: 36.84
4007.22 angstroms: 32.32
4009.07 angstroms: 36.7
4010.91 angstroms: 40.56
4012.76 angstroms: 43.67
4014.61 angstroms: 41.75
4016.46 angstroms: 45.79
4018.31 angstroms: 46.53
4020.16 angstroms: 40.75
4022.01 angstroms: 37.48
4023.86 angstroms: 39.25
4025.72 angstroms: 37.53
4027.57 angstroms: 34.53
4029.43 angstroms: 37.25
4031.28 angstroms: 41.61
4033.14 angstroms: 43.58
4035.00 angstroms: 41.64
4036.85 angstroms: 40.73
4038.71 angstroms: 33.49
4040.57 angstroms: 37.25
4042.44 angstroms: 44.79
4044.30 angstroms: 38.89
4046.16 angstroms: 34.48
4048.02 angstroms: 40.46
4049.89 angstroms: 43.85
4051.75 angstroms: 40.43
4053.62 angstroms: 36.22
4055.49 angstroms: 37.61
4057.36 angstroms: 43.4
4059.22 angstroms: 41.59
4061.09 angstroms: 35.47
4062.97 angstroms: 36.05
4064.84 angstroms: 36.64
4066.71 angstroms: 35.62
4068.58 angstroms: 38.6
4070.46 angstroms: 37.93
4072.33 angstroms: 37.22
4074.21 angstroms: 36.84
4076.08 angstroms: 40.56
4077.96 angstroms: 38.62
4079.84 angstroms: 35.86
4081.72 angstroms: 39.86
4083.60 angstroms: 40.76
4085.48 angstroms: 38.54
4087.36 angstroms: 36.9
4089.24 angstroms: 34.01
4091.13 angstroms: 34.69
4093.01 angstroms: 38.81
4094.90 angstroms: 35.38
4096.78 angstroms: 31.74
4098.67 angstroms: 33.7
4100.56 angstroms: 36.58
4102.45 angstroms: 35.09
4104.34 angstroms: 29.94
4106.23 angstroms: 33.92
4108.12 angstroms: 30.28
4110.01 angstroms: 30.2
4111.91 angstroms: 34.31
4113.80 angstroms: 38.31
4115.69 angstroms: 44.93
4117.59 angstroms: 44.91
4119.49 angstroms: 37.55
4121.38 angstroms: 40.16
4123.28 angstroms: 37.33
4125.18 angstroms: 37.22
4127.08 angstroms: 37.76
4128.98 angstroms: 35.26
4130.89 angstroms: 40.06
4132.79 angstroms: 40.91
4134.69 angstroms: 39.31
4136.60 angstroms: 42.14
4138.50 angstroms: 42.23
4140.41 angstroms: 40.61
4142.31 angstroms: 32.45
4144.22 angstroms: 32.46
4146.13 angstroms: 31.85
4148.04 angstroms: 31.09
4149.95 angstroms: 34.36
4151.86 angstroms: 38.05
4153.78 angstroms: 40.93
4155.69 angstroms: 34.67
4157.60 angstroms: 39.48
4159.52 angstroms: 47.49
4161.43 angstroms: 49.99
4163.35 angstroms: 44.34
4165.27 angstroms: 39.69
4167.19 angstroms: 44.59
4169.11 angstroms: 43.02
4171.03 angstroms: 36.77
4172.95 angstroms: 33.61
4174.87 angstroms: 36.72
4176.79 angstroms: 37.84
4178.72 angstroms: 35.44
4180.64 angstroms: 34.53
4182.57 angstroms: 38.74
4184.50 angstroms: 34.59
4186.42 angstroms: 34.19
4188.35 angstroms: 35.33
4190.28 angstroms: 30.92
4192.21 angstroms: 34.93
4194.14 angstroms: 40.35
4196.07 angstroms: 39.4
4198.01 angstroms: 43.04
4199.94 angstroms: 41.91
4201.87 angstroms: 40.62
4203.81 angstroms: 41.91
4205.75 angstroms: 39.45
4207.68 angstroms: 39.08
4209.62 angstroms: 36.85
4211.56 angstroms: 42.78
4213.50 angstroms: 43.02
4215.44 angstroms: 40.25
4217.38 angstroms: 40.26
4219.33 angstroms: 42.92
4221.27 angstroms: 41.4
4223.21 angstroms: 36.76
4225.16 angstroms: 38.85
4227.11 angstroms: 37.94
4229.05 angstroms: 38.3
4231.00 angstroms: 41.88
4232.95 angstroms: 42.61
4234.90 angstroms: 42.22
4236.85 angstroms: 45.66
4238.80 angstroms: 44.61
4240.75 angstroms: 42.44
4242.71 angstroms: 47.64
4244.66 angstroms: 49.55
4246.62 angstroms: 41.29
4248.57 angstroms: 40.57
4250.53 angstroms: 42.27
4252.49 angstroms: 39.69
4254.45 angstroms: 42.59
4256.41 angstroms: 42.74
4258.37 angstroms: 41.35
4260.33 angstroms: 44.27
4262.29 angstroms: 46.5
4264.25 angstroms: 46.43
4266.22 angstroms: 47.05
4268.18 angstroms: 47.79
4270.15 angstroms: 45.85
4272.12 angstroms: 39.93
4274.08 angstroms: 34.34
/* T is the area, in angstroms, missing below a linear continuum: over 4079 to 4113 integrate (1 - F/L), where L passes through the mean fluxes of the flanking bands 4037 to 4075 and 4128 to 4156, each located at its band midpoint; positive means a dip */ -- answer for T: 2.5 angstroms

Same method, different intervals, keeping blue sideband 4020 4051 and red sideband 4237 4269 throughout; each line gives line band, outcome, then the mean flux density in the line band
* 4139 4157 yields 2.7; 35.4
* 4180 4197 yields 2.7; 35.9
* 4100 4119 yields 2.4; 35.9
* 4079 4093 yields 1.1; 37.4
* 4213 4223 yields 0.5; 41.1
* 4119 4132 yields 1.1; 38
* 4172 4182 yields 1.6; 35.8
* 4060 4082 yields 1.5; 37.4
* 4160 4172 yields -0.3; 43.2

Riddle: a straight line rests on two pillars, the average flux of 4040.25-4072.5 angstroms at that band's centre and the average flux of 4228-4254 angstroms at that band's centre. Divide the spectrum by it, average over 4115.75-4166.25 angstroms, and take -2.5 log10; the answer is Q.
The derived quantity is 0.045 mag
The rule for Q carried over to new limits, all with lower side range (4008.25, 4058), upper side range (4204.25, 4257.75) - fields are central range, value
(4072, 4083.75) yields 0.05 mag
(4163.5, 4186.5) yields 0.09 mag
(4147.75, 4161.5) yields 0.05 mag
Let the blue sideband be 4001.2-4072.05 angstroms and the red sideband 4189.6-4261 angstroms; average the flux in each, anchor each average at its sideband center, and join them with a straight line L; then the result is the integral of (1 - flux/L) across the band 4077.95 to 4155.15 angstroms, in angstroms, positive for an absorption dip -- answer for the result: 6.1 angstroms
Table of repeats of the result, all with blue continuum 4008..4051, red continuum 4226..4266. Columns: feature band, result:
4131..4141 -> 0.14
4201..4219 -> 0.86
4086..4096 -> 1.21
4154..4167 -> -0.22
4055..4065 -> 0.46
